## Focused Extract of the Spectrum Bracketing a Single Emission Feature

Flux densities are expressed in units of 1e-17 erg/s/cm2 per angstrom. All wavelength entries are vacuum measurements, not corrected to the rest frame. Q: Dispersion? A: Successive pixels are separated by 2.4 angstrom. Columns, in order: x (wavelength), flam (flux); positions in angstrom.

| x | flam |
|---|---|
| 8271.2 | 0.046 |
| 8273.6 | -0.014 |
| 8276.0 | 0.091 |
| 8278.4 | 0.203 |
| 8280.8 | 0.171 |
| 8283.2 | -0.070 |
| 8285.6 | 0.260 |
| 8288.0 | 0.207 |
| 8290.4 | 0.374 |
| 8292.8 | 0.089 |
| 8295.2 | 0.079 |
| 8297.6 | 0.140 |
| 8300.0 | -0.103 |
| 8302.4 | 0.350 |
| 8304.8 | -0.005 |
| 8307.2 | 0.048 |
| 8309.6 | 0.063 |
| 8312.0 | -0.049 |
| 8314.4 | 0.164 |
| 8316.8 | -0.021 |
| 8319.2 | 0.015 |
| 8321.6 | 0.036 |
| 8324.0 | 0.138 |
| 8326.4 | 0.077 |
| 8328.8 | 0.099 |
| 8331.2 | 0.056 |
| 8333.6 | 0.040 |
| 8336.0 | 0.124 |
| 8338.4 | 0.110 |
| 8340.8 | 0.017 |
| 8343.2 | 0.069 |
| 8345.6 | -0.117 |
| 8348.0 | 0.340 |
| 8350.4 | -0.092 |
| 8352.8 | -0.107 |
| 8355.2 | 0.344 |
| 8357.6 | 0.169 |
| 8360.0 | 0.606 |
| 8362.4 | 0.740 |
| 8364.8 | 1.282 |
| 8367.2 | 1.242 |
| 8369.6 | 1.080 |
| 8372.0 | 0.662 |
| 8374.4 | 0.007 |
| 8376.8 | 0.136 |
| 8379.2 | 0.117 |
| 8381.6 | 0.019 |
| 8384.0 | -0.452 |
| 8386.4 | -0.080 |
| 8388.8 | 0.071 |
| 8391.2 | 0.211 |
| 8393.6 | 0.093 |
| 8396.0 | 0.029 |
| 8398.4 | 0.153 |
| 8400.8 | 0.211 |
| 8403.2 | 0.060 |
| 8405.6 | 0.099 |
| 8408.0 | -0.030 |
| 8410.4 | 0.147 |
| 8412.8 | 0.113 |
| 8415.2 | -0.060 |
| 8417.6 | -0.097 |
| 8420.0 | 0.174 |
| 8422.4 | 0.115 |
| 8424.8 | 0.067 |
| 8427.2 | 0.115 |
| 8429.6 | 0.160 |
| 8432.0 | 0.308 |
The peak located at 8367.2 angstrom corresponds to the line [O II]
